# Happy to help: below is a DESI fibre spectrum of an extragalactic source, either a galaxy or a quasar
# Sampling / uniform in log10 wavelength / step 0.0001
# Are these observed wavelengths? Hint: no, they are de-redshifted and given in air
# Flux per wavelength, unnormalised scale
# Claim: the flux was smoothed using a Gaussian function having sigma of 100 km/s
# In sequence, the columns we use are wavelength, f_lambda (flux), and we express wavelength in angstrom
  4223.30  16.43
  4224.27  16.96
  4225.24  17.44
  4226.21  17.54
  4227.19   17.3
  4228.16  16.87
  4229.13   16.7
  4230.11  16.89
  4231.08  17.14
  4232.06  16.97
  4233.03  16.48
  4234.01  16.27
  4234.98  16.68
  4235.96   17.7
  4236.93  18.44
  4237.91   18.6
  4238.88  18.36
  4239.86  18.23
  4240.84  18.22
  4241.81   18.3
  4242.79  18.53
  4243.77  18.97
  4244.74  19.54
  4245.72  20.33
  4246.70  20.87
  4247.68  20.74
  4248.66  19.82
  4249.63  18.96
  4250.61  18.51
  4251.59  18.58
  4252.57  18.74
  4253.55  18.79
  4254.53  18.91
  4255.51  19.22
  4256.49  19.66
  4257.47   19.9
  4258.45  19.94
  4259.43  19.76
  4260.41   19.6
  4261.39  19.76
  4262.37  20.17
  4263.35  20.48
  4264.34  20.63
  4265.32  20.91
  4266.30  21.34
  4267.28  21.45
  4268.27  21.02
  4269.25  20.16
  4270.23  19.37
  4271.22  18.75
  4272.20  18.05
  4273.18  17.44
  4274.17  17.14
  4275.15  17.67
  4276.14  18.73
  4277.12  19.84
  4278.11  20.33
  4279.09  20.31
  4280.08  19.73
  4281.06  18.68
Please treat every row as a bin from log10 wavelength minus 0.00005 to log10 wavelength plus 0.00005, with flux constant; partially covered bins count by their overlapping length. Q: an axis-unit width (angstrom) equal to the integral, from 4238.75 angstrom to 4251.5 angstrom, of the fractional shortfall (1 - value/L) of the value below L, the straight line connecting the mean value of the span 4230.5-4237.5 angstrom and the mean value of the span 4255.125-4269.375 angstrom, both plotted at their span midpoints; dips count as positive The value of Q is -0.6 angstrom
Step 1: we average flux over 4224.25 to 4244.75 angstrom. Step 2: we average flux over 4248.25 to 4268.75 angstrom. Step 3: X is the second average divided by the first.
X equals 1.1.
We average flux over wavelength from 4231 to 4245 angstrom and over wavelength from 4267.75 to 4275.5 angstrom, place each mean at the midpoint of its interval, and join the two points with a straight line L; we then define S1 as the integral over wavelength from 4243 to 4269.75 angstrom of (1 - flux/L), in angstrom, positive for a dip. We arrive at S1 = -2.2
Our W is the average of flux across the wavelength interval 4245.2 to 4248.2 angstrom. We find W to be 20.6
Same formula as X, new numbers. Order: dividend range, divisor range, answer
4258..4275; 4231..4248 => 1.07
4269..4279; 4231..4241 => 1.07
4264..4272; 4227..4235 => 1.21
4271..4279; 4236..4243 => 1.01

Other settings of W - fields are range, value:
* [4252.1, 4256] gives 18.9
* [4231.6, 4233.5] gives 16.8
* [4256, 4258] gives 19.8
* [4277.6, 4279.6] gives 20.3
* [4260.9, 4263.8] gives 20.2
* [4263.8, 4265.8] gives 20.7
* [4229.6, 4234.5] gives 16.7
